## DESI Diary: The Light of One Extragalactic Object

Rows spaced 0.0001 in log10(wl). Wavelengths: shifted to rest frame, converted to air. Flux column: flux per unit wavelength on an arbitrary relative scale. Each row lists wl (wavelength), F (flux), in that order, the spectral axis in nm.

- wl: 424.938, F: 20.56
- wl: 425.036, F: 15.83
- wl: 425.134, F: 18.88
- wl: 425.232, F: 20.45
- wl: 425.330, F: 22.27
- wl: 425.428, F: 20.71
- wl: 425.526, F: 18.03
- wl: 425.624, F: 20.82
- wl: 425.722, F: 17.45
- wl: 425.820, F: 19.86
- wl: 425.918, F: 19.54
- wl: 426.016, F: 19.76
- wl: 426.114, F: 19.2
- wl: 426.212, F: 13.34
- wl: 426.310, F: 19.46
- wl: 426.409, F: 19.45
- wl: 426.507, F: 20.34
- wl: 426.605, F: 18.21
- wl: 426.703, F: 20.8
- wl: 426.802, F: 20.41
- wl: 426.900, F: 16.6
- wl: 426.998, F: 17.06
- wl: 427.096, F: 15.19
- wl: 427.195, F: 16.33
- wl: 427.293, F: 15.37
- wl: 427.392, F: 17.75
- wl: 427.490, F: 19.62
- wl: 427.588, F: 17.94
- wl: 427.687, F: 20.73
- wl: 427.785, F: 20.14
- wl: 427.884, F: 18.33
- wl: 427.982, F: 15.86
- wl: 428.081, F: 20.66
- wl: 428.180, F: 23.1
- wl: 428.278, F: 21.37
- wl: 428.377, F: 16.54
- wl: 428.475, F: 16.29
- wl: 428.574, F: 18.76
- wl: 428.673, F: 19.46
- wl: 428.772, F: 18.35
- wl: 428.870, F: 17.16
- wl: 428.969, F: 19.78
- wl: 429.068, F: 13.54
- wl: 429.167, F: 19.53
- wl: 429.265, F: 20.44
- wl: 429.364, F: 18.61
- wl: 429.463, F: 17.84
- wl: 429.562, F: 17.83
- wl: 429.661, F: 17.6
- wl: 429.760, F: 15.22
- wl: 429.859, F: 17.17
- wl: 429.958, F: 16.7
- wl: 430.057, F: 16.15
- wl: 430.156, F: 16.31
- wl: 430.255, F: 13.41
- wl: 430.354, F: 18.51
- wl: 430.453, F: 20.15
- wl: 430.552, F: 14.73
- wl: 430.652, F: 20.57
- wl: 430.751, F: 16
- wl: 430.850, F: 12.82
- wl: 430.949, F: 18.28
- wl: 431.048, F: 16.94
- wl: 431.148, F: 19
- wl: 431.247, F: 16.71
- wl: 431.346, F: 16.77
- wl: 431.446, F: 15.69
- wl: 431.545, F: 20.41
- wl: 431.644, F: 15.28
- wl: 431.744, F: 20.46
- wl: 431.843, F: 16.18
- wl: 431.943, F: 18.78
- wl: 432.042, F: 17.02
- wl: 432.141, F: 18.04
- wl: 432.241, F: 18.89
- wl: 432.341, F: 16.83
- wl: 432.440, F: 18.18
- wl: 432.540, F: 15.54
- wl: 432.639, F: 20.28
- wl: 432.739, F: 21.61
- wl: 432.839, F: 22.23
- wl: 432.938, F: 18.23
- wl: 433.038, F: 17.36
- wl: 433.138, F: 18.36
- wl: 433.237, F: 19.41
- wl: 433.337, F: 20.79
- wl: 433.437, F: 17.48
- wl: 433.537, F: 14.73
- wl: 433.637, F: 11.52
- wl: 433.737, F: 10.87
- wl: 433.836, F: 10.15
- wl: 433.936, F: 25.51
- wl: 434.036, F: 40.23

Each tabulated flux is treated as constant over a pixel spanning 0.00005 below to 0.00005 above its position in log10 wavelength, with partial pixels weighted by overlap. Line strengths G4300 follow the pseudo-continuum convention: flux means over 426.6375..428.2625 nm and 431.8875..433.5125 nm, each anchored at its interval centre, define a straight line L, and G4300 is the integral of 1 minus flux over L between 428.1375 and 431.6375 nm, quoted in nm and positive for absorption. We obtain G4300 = 0.18 nm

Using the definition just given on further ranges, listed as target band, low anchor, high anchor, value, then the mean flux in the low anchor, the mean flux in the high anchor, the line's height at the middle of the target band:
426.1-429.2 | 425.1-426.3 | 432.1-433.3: 0.125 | 19.2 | 18.8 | 19.1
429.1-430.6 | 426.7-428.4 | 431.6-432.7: 0.071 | 18.5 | 17.8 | 18.2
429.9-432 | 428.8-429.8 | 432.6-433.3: 0.169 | 17.8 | 19.6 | 18.6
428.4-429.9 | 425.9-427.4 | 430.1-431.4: -0.040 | 18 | 16.9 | 17.4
